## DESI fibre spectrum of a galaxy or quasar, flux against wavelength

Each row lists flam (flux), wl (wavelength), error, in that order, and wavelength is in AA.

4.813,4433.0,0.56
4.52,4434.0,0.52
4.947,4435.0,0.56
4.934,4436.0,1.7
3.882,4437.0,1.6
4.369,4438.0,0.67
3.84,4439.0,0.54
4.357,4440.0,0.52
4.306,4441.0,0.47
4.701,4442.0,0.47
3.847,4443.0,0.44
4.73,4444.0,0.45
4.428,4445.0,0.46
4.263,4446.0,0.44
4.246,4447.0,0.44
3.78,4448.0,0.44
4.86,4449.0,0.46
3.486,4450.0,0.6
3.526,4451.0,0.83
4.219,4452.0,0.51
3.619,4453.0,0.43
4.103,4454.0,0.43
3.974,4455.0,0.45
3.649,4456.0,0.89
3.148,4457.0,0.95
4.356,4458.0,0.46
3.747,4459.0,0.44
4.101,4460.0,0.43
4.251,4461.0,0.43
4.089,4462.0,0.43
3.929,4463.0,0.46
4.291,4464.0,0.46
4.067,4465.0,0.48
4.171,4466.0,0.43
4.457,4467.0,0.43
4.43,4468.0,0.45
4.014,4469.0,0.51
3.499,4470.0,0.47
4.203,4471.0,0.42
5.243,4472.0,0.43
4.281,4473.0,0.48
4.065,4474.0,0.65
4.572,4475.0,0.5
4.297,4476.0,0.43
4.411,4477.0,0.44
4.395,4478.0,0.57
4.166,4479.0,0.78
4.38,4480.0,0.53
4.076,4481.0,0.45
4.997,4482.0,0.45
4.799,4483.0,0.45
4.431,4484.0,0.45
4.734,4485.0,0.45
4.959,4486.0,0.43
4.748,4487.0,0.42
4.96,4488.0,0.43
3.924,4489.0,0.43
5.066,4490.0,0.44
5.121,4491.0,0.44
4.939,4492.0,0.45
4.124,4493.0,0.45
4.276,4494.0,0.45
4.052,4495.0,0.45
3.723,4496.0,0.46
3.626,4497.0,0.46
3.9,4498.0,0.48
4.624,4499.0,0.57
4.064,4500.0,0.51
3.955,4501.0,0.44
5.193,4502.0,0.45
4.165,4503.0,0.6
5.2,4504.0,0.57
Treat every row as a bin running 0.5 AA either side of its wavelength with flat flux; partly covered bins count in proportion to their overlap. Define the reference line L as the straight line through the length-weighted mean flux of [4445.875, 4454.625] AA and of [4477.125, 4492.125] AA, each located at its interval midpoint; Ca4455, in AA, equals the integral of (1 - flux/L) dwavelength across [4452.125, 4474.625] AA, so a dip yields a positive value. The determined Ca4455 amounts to 0.9 AA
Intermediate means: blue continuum 4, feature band 4.08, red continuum 4.63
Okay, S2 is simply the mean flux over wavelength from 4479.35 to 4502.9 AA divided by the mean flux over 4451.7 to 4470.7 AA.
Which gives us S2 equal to 1.1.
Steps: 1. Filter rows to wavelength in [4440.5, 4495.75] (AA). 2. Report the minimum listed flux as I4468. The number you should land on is 3.148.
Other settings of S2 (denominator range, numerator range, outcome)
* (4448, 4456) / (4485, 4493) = 1.21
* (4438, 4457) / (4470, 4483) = 1.08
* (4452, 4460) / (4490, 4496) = 1.17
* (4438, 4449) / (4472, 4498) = 1.04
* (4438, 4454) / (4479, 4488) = 1.12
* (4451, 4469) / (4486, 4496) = 1.13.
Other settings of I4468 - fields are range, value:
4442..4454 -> 3.486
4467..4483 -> 3.499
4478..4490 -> 3.924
